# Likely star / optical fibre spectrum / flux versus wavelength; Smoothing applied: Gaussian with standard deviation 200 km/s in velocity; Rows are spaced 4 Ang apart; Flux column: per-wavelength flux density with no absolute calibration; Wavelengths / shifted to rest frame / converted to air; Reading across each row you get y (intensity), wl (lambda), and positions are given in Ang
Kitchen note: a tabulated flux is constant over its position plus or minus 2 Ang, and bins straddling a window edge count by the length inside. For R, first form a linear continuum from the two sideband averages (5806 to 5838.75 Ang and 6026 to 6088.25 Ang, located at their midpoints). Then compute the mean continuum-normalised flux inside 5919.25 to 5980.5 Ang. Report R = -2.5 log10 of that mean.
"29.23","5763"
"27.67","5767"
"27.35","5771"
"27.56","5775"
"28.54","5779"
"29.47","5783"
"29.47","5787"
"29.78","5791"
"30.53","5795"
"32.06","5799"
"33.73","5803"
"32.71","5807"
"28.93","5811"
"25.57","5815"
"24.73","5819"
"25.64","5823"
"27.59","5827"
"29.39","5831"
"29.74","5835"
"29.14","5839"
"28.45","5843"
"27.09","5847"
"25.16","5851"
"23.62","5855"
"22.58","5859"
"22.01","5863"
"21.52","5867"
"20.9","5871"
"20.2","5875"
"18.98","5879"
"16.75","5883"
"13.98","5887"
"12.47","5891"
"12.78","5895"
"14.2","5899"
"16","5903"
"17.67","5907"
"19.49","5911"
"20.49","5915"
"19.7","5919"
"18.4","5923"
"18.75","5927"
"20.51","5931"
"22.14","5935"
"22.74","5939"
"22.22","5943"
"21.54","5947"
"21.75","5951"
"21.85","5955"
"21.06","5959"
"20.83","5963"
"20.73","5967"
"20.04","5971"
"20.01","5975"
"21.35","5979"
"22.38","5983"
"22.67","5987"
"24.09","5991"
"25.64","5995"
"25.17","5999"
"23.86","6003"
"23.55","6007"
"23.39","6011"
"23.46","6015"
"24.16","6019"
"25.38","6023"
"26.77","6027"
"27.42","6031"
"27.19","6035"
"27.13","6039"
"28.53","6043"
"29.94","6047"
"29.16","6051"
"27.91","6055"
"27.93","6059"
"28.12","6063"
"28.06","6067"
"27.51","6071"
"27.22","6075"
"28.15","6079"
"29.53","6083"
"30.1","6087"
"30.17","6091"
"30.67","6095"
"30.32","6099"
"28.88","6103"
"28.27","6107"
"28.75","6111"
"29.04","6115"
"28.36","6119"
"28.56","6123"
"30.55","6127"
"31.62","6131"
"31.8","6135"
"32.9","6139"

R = 0.32 mag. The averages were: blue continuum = 28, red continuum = 28.2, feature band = 20.9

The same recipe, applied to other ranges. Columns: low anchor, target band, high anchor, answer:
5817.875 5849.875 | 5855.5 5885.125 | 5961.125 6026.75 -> 0.28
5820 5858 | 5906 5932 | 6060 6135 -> 0.39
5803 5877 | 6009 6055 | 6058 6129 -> 0.06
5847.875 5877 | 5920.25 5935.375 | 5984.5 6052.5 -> 0.21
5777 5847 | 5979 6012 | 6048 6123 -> 0.21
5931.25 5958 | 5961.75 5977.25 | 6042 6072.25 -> 0.15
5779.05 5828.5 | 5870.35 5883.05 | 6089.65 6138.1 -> 0.45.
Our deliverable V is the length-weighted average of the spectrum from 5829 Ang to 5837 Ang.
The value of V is 29.6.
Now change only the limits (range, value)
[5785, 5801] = 30.5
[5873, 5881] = 19.6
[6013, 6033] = 25.4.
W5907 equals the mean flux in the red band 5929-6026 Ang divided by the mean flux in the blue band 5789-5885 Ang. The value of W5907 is 0.86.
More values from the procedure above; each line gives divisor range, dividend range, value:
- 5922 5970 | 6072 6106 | 1.39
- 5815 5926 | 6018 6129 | 1.32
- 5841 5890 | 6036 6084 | 1.31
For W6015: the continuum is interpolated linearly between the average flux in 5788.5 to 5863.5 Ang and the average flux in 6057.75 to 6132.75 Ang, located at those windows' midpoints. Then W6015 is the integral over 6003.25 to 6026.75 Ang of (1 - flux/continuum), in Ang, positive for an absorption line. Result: 3.7 Ang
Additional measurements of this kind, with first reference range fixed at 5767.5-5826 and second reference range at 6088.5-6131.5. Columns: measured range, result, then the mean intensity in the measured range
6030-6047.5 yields 0.9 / 27.9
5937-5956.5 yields 4.8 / 22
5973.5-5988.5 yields 3.9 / 21.6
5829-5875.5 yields 6.3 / 25.1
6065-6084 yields 0.9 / 28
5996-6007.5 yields 1.9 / 24.4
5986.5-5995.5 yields 1.6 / 24.1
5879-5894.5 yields 7.6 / 14.8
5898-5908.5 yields 4.7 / 16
